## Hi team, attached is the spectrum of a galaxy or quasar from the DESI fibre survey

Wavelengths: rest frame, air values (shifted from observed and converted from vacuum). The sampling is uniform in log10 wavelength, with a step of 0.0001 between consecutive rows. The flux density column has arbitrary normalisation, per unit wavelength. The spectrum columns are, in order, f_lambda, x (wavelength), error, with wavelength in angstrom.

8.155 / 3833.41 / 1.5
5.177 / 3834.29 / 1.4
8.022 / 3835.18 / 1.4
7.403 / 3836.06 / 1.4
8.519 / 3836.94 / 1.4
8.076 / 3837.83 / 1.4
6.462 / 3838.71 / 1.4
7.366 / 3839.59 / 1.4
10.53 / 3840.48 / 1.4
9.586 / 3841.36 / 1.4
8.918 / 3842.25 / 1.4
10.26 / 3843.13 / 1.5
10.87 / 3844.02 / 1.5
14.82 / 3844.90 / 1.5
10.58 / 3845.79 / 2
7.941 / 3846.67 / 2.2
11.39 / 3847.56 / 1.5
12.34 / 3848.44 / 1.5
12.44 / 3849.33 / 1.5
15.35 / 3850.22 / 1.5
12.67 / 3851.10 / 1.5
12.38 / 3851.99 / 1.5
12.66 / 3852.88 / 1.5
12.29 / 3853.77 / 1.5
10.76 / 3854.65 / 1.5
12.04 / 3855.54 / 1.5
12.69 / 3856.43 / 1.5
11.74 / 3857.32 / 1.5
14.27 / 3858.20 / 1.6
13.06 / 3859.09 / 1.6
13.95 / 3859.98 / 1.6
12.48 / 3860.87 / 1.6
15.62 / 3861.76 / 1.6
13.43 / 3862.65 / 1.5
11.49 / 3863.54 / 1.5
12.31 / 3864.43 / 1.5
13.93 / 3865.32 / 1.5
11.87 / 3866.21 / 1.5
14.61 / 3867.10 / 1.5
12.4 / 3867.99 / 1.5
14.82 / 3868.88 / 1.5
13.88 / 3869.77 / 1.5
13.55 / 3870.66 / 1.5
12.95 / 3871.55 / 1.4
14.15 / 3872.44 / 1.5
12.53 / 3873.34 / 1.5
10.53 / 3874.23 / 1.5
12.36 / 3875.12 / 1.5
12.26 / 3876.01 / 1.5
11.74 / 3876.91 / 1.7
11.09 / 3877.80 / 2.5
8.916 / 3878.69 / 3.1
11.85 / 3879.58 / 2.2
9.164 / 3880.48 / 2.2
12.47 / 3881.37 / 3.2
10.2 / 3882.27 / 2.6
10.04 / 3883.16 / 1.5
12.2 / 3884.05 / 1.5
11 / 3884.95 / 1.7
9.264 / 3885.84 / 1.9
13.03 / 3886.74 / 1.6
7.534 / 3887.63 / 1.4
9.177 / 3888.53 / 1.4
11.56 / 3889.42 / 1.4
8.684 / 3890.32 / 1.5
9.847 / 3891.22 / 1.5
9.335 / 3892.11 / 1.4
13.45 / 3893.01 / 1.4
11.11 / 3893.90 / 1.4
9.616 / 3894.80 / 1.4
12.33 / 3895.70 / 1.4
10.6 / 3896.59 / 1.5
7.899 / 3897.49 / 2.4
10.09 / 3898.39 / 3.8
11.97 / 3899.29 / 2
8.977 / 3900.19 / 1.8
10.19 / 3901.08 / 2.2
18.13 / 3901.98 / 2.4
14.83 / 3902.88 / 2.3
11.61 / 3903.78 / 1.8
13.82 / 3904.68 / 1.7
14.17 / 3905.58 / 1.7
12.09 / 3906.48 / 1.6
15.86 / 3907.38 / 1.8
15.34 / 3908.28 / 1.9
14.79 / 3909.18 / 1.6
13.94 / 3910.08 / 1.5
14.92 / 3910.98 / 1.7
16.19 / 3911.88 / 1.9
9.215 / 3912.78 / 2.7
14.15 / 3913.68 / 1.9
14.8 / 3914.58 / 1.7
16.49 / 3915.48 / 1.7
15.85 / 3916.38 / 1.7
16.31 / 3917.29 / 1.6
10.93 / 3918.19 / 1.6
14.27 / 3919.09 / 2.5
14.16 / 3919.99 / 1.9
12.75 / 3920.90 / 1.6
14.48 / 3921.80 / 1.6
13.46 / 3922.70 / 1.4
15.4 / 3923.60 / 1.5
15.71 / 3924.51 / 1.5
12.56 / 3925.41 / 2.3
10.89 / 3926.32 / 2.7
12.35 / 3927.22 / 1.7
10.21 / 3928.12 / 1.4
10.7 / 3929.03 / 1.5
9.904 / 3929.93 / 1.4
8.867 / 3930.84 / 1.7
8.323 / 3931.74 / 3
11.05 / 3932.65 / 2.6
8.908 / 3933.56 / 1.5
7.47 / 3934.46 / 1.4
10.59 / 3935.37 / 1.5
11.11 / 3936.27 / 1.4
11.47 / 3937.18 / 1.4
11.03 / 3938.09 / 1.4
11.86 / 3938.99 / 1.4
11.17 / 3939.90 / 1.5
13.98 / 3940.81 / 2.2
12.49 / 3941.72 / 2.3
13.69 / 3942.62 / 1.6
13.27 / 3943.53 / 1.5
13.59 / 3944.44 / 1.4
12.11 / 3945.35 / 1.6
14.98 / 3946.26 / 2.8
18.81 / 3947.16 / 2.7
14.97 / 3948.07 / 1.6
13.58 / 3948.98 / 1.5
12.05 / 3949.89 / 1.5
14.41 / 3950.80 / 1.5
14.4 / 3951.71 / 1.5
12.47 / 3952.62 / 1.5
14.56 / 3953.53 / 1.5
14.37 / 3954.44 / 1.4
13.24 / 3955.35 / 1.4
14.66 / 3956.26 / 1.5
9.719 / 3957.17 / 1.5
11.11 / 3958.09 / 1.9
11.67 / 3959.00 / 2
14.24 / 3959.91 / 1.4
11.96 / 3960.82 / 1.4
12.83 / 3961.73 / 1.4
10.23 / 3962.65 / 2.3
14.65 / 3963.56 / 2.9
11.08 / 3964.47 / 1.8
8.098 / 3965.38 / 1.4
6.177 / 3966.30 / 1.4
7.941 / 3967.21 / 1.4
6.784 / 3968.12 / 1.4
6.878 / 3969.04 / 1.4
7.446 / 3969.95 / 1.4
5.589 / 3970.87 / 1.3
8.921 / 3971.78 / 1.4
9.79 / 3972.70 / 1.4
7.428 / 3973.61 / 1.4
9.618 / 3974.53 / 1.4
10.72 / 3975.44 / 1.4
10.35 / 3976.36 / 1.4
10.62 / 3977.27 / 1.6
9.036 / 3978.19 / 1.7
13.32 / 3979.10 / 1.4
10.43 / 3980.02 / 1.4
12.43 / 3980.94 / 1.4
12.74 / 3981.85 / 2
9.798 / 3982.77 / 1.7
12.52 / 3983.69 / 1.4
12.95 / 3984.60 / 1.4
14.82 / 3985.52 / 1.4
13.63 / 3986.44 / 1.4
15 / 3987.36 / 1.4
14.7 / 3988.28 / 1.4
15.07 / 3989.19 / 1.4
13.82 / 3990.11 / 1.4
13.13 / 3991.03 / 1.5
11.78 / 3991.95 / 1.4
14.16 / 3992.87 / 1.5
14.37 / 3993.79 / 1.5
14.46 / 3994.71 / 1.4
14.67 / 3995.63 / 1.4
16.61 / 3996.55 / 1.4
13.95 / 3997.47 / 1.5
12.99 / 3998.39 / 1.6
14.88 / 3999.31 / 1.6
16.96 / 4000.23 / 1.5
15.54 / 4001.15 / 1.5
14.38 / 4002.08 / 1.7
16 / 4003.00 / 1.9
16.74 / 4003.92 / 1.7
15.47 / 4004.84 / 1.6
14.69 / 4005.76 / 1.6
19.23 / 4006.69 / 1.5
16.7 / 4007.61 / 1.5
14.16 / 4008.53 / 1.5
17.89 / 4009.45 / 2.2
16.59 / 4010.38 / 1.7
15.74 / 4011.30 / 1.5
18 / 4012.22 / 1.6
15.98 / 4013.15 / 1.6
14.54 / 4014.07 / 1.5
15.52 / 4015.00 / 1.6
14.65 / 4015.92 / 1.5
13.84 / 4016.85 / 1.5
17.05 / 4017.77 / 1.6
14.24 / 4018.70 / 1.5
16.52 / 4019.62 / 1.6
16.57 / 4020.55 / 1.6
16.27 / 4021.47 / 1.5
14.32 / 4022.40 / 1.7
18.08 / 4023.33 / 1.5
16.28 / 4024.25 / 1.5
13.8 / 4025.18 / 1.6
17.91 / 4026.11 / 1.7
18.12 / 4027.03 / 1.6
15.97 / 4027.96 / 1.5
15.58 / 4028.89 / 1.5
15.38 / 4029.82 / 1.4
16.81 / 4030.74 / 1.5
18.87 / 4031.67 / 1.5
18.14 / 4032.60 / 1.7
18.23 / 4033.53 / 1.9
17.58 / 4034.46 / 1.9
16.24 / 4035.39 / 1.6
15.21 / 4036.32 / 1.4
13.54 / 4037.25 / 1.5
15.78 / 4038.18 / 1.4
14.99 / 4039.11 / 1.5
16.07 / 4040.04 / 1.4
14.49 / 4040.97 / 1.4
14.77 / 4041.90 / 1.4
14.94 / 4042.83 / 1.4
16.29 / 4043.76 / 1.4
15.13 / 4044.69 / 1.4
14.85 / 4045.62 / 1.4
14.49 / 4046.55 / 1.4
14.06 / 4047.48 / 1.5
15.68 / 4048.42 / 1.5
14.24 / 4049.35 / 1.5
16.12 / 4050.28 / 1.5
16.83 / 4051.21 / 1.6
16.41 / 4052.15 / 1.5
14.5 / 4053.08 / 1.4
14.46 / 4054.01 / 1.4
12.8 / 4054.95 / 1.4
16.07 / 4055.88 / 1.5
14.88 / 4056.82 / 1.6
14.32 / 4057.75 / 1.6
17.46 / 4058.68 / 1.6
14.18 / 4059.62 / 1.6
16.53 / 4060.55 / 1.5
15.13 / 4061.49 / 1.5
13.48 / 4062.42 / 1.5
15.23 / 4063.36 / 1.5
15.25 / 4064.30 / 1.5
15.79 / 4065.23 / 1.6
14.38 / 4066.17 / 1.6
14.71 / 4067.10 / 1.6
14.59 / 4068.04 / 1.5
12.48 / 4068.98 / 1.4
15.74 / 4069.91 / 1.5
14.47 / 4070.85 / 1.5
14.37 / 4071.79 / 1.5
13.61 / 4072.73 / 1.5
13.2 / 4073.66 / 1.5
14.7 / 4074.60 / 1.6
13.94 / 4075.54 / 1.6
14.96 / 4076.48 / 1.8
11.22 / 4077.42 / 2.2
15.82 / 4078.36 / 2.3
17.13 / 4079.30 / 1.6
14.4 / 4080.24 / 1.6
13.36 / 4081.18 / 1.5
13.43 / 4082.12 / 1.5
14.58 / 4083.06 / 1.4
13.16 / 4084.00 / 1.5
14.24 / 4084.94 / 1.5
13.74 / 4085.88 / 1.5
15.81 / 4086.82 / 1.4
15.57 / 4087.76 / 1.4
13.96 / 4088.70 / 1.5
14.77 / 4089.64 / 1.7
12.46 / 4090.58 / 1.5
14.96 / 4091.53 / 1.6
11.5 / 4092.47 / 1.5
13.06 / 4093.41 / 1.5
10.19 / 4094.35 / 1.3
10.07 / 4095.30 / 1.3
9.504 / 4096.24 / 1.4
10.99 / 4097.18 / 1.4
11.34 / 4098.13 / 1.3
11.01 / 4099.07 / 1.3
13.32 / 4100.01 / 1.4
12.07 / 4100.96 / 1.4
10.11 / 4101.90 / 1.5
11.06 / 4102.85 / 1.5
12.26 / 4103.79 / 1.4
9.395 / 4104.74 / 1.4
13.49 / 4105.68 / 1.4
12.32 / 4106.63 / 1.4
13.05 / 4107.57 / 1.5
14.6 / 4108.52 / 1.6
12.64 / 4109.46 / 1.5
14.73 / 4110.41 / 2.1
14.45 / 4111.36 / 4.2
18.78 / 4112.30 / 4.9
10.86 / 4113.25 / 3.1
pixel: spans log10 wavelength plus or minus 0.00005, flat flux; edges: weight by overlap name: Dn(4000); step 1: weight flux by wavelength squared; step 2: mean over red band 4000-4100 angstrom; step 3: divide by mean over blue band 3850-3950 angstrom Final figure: 1.30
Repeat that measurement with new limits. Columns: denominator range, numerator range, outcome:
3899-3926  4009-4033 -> 1.23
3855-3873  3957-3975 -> 0.76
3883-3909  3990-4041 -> 1.45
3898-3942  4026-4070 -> 1.31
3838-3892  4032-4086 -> 1.42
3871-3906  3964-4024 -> 1.25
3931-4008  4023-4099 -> 1.24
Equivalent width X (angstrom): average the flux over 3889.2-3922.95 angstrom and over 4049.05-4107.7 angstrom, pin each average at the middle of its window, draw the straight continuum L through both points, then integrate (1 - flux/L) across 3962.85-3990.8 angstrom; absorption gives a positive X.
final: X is 5.2 angstrom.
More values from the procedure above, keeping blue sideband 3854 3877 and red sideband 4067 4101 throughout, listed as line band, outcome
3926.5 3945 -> 2.81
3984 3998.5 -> -1.00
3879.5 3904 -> 3.90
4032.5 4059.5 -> -4.12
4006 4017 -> -2.33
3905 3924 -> -1.78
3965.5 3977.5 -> 4.46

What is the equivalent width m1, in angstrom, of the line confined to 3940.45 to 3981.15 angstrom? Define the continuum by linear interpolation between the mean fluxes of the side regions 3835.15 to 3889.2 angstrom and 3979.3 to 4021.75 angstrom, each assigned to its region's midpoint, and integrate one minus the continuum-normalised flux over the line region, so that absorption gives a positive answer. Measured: 6.7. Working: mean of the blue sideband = 11.5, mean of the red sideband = 14.8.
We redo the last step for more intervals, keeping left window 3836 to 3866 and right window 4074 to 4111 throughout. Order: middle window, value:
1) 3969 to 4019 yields -4.46 angstrom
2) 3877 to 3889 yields 1.28 angstrom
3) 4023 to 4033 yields -3.27 angstrom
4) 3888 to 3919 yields -1.89 angstrom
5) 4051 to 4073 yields -3.48 angstrom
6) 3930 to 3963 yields -0.55 angstrom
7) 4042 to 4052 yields -1.97 angstrom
